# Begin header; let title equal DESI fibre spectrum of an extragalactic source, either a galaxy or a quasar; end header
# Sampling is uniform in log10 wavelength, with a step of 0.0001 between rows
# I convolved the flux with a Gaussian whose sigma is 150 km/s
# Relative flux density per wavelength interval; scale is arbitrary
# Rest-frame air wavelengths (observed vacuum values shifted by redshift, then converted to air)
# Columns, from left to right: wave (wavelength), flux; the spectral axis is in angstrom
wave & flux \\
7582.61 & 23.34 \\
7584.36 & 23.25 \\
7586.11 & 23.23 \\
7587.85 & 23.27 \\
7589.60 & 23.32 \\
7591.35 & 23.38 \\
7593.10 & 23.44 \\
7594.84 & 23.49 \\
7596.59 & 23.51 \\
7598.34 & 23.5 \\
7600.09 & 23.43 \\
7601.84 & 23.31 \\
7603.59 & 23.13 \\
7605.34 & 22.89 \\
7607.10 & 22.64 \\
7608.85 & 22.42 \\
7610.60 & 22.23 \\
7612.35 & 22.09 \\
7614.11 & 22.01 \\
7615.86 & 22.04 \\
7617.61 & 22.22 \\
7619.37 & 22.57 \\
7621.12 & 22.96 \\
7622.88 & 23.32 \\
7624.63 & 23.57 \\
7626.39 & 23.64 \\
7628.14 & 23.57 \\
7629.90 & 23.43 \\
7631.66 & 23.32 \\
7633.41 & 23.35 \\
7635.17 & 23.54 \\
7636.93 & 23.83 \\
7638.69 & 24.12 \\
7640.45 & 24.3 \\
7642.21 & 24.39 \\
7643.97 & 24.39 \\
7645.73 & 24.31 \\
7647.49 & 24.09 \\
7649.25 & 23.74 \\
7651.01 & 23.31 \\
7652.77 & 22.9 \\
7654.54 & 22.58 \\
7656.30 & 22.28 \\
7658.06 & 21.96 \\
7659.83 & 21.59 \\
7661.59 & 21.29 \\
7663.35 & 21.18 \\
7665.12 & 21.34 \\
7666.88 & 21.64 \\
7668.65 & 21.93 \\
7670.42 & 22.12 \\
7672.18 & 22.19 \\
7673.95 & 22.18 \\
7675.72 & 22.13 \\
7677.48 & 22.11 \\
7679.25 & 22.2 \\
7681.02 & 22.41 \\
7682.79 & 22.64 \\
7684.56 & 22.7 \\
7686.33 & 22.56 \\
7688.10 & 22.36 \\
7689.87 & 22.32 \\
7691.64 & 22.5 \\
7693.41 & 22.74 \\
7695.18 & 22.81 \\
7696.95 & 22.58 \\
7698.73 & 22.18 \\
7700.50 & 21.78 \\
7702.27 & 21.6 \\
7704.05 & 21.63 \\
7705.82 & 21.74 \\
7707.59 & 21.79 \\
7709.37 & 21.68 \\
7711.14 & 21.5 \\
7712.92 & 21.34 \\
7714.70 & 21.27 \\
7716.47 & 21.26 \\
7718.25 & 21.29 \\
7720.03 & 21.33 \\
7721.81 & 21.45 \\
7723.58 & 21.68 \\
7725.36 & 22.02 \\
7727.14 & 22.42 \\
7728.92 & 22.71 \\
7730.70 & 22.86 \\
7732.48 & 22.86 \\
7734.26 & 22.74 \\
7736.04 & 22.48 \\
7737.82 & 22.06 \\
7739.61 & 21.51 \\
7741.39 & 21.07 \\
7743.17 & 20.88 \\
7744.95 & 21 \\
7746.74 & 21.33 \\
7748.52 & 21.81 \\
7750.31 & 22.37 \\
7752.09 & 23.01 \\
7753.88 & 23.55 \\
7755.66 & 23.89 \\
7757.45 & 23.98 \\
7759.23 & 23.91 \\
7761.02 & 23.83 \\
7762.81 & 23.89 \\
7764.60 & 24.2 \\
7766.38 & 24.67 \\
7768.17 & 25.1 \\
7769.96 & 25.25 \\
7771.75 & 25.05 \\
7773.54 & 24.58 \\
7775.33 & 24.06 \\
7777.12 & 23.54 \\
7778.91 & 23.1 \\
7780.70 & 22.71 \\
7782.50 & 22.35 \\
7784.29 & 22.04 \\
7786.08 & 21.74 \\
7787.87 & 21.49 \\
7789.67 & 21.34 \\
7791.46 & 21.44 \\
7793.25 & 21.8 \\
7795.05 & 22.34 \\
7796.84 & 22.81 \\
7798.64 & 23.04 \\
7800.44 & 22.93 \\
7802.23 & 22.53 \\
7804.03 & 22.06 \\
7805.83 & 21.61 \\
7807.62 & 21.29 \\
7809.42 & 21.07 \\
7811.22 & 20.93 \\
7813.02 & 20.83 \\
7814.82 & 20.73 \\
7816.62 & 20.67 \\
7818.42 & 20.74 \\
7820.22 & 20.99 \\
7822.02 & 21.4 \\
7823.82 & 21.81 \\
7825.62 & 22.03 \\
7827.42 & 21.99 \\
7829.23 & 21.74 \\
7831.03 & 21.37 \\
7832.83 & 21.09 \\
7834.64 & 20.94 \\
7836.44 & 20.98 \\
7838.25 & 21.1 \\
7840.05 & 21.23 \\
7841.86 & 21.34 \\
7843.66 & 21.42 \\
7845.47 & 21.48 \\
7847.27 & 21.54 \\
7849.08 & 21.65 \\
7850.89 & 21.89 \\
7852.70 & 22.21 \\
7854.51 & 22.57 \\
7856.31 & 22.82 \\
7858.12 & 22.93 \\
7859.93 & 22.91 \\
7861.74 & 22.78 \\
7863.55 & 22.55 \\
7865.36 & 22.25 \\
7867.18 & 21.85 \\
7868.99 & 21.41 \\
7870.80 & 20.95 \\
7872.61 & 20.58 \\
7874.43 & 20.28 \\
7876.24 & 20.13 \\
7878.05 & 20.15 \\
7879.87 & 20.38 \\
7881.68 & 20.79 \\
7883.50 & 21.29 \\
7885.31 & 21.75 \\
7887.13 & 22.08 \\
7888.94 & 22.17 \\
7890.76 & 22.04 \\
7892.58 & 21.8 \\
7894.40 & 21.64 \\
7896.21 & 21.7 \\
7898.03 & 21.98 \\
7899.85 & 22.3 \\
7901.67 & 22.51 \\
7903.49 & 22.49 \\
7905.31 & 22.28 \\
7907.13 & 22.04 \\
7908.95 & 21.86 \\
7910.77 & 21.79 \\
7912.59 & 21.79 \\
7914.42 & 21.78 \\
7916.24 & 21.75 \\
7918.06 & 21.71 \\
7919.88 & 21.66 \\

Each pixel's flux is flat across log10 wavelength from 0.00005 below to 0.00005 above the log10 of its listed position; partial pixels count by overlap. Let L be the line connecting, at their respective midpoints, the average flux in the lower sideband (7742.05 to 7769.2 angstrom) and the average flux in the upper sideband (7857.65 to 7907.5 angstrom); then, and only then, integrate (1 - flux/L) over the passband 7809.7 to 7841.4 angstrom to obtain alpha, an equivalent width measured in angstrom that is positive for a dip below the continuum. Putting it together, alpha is 1.6 angstrom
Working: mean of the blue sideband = 23.2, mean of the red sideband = 21.7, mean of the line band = 21.2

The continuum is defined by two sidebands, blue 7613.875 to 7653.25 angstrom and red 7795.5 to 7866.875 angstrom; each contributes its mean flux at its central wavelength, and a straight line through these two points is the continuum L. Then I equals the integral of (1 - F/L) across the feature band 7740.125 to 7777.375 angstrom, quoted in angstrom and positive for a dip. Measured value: -1.6 angstrom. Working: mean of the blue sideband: 23.5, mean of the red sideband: 21.8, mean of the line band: 23.4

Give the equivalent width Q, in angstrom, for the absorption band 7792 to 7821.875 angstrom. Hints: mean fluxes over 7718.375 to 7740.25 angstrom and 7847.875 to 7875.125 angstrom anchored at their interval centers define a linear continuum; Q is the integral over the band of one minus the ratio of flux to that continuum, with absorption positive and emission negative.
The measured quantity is 0.6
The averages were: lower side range 22.1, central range 21.6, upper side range 22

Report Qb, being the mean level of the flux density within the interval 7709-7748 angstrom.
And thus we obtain 21.8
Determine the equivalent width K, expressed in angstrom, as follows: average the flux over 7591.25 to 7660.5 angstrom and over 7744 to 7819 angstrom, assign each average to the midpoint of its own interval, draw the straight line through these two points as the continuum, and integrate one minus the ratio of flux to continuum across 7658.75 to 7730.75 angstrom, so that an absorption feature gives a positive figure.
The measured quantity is 3.0 angstrom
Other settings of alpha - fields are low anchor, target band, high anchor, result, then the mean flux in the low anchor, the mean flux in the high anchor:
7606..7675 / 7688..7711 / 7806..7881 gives 0.3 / 22.8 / 21.4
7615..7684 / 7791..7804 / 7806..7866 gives -0.3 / 22.8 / 21.6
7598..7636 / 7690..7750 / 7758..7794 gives 3.4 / 23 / 23.3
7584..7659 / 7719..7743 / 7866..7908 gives 0.5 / 23.2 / 21.5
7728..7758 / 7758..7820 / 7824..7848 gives -2.1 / 22.3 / 21.4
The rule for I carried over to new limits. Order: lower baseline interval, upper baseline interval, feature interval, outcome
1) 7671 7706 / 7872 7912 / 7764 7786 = -1.8 angstrom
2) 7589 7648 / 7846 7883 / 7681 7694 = 0.2 angstrom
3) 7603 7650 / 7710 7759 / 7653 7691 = 1.1 angstrom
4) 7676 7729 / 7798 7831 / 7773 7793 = -0.8 angstrom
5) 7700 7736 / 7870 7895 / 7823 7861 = -0.8 angstrom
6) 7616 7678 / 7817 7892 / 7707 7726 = 0.8 angstrom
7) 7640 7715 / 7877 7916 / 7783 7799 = 0.0 angstrom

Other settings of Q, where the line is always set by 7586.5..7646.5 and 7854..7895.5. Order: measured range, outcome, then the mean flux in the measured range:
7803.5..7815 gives 0.4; 21.2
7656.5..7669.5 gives 0.8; 21.6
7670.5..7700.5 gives 0.6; 22.4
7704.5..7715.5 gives 0.5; 21.6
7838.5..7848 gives 0.2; 21.4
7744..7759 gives -0.2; 22.7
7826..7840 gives 0.4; 21.3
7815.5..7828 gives 0.4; 21.4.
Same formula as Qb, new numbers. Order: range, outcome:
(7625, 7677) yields 22.9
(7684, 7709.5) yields 22.2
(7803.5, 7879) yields 21.5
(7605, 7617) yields 22.3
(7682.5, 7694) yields 22.5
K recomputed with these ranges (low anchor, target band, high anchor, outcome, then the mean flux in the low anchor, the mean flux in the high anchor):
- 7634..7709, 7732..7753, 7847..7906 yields 0.4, 22.6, 21.8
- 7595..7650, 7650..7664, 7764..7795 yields 0.7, 23.3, 23.2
